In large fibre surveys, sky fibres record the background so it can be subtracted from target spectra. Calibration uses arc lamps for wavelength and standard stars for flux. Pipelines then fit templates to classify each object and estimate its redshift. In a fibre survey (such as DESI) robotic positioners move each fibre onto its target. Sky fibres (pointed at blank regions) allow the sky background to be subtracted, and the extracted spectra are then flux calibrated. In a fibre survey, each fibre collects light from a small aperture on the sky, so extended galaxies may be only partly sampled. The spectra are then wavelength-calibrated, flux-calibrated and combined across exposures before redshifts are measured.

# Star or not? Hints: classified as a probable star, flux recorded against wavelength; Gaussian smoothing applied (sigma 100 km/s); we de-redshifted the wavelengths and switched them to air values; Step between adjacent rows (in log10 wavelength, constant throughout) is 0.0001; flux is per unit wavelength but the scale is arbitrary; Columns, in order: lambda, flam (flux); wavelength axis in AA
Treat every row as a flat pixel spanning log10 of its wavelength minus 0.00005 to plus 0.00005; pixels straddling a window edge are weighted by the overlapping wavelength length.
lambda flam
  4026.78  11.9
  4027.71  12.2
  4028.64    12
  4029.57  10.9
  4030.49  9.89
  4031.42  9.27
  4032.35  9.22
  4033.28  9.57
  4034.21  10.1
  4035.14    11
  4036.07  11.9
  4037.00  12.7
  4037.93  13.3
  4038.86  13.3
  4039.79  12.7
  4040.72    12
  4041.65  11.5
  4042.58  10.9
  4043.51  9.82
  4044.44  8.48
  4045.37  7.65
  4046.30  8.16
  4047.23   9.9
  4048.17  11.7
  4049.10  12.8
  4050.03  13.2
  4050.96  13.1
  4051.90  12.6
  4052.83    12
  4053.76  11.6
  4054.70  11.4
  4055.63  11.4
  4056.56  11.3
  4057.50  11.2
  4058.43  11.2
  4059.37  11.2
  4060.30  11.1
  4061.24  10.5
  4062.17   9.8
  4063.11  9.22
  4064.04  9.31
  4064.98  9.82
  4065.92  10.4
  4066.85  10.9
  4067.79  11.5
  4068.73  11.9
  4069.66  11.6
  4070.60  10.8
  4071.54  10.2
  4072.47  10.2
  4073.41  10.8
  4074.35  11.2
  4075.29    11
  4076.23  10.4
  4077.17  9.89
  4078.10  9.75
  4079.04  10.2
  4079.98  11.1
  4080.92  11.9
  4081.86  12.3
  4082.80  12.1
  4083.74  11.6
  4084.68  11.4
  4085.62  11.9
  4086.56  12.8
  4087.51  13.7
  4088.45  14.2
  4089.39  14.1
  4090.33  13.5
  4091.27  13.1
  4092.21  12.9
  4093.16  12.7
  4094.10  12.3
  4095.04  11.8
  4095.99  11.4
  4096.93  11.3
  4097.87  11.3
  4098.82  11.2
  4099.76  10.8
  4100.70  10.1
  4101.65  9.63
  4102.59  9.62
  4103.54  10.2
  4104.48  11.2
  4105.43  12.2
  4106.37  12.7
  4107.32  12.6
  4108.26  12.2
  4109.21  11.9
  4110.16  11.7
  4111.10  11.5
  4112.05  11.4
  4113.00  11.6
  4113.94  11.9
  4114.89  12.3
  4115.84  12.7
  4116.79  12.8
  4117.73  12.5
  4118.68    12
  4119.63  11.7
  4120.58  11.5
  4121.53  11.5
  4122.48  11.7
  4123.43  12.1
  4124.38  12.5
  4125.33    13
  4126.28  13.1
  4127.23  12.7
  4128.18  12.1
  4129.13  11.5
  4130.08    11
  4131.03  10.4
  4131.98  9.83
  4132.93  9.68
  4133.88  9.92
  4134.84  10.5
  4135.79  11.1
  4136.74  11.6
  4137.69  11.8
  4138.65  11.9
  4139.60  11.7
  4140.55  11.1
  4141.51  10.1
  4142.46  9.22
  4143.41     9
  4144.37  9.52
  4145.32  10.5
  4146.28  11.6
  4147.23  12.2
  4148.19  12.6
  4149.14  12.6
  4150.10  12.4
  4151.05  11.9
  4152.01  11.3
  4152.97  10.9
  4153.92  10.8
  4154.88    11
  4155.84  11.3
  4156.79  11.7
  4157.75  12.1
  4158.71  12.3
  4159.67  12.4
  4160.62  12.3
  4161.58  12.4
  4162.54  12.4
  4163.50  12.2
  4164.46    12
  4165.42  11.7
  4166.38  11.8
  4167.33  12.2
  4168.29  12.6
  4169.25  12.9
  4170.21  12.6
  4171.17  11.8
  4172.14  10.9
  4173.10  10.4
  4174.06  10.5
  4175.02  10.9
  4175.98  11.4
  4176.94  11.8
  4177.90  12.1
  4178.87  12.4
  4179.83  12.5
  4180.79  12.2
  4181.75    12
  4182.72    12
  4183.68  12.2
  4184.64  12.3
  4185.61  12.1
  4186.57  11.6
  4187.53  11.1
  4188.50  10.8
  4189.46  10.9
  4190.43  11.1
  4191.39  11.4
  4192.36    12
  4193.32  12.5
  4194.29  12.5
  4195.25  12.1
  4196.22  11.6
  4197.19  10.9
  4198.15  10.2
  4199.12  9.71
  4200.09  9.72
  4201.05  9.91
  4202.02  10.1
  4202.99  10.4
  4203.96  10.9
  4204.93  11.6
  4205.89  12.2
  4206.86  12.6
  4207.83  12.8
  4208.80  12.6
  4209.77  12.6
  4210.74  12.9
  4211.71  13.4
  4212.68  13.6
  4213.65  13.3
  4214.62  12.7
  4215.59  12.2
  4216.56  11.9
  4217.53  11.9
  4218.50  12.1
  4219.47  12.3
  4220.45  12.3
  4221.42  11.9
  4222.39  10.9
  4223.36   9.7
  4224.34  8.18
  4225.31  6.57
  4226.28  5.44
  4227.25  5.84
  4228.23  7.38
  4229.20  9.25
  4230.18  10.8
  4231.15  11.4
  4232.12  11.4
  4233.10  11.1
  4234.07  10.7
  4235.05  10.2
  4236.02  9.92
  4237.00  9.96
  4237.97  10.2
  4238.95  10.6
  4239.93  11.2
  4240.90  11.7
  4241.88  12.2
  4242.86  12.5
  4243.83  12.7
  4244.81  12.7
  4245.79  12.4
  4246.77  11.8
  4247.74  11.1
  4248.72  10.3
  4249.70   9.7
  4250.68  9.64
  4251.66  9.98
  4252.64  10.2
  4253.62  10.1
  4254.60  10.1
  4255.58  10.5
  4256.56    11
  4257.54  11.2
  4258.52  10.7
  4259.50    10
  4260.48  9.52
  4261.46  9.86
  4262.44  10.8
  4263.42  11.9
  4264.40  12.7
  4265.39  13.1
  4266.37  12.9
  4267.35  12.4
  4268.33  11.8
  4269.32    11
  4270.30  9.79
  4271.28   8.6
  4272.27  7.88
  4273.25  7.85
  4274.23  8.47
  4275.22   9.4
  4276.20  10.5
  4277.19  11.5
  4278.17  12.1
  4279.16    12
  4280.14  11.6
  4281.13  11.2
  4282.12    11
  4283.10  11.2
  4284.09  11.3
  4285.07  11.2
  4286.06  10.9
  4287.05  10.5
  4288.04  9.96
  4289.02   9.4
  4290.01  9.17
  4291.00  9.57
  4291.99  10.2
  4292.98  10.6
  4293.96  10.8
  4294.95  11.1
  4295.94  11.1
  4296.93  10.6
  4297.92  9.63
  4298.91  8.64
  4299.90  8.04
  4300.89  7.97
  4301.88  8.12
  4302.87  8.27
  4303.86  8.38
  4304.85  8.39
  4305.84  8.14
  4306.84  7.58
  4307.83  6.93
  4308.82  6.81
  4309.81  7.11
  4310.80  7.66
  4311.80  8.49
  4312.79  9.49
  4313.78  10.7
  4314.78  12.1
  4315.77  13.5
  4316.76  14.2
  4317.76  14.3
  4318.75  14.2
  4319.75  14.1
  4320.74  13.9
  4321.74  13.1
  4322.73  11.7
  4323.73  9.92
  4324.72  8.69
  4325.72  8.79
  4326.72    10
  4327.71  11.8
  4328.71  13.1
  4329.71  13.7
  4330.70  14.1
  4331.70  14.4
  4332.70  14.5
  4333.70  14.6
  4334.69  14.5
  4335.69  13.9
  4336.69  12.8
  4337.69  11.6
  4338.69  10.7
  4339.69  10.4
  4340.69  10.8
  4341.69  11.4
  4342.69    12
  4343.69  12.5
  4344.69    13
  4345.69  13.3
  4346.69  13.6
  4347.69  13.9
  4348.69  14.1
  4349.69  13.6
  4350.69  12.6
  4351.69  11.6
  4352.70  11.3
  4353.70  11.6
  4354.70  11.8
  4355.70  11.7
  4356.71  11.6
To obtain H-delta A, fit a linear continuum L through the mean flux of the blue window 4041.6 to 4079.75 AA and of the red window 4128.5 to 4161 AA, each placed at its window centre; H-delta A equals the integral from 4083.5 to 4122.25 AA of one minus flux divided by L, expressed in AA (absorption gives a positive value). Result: -3.4 AA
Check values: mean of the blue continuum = 10.8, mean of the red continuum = 11.2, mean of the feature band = 11.9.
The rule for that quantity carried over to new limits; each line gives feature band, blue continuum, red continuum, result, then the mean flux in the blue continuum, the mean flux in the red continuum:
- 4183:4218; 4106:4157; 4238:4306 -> -2.3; 11.5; 10.5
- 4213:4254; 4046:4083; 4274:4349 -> 1.3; 11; 11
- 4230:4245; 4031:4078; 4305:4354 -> 0.4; 10.9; 11.8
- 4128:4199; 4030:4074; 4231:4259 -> -3.6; 10.9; 10.9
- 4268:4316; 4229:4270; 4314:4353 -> 8.5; 11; 12.6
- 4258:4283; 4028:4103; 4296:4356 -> 1.2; 11.2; 11.3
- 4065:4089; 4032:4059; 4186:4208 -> -0.2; 11.2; 11.2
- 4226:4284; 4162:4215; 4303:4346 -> 4.8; 11.8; 11.4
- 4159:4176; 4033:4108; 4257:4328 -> -1.5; 11.3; 10.4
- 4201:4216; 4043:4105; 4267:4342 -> -1.7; 11.2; 10.7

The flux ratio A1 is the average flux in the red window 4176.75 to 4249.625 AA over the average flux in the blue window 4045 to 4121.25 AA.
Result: 1.0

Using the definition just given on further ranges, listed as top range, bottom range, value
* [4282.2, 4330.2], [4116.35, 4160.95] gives 0.90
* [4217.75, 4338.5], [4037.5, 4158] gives 0.94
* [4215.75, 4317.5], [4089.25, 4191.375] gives 0.88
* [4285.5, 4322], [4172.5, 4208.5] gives 0.88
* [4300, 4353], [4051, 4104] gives 1.01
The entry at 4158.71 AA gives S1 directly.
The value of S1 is 12.3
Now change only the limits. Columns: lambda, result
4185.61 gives 12.1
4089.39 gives 14.1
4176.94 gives 11.8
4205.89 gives 12.2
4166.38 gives 11.8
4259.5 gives 10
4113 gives 11.6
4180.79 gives 12.2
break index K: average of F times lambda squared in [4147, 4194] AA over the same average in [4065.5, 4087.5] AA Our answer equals 1.11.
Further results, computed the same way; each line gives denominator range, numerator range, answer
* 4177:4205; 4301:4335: 1.02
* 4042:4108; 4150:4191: 1.09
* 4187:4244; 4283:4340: 1.02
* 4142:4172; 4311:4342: 1.13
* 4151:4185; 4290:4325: 0.91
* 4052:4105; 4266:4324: 1.01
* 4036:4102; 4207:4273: 1.04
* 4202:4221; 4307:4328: 0.92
